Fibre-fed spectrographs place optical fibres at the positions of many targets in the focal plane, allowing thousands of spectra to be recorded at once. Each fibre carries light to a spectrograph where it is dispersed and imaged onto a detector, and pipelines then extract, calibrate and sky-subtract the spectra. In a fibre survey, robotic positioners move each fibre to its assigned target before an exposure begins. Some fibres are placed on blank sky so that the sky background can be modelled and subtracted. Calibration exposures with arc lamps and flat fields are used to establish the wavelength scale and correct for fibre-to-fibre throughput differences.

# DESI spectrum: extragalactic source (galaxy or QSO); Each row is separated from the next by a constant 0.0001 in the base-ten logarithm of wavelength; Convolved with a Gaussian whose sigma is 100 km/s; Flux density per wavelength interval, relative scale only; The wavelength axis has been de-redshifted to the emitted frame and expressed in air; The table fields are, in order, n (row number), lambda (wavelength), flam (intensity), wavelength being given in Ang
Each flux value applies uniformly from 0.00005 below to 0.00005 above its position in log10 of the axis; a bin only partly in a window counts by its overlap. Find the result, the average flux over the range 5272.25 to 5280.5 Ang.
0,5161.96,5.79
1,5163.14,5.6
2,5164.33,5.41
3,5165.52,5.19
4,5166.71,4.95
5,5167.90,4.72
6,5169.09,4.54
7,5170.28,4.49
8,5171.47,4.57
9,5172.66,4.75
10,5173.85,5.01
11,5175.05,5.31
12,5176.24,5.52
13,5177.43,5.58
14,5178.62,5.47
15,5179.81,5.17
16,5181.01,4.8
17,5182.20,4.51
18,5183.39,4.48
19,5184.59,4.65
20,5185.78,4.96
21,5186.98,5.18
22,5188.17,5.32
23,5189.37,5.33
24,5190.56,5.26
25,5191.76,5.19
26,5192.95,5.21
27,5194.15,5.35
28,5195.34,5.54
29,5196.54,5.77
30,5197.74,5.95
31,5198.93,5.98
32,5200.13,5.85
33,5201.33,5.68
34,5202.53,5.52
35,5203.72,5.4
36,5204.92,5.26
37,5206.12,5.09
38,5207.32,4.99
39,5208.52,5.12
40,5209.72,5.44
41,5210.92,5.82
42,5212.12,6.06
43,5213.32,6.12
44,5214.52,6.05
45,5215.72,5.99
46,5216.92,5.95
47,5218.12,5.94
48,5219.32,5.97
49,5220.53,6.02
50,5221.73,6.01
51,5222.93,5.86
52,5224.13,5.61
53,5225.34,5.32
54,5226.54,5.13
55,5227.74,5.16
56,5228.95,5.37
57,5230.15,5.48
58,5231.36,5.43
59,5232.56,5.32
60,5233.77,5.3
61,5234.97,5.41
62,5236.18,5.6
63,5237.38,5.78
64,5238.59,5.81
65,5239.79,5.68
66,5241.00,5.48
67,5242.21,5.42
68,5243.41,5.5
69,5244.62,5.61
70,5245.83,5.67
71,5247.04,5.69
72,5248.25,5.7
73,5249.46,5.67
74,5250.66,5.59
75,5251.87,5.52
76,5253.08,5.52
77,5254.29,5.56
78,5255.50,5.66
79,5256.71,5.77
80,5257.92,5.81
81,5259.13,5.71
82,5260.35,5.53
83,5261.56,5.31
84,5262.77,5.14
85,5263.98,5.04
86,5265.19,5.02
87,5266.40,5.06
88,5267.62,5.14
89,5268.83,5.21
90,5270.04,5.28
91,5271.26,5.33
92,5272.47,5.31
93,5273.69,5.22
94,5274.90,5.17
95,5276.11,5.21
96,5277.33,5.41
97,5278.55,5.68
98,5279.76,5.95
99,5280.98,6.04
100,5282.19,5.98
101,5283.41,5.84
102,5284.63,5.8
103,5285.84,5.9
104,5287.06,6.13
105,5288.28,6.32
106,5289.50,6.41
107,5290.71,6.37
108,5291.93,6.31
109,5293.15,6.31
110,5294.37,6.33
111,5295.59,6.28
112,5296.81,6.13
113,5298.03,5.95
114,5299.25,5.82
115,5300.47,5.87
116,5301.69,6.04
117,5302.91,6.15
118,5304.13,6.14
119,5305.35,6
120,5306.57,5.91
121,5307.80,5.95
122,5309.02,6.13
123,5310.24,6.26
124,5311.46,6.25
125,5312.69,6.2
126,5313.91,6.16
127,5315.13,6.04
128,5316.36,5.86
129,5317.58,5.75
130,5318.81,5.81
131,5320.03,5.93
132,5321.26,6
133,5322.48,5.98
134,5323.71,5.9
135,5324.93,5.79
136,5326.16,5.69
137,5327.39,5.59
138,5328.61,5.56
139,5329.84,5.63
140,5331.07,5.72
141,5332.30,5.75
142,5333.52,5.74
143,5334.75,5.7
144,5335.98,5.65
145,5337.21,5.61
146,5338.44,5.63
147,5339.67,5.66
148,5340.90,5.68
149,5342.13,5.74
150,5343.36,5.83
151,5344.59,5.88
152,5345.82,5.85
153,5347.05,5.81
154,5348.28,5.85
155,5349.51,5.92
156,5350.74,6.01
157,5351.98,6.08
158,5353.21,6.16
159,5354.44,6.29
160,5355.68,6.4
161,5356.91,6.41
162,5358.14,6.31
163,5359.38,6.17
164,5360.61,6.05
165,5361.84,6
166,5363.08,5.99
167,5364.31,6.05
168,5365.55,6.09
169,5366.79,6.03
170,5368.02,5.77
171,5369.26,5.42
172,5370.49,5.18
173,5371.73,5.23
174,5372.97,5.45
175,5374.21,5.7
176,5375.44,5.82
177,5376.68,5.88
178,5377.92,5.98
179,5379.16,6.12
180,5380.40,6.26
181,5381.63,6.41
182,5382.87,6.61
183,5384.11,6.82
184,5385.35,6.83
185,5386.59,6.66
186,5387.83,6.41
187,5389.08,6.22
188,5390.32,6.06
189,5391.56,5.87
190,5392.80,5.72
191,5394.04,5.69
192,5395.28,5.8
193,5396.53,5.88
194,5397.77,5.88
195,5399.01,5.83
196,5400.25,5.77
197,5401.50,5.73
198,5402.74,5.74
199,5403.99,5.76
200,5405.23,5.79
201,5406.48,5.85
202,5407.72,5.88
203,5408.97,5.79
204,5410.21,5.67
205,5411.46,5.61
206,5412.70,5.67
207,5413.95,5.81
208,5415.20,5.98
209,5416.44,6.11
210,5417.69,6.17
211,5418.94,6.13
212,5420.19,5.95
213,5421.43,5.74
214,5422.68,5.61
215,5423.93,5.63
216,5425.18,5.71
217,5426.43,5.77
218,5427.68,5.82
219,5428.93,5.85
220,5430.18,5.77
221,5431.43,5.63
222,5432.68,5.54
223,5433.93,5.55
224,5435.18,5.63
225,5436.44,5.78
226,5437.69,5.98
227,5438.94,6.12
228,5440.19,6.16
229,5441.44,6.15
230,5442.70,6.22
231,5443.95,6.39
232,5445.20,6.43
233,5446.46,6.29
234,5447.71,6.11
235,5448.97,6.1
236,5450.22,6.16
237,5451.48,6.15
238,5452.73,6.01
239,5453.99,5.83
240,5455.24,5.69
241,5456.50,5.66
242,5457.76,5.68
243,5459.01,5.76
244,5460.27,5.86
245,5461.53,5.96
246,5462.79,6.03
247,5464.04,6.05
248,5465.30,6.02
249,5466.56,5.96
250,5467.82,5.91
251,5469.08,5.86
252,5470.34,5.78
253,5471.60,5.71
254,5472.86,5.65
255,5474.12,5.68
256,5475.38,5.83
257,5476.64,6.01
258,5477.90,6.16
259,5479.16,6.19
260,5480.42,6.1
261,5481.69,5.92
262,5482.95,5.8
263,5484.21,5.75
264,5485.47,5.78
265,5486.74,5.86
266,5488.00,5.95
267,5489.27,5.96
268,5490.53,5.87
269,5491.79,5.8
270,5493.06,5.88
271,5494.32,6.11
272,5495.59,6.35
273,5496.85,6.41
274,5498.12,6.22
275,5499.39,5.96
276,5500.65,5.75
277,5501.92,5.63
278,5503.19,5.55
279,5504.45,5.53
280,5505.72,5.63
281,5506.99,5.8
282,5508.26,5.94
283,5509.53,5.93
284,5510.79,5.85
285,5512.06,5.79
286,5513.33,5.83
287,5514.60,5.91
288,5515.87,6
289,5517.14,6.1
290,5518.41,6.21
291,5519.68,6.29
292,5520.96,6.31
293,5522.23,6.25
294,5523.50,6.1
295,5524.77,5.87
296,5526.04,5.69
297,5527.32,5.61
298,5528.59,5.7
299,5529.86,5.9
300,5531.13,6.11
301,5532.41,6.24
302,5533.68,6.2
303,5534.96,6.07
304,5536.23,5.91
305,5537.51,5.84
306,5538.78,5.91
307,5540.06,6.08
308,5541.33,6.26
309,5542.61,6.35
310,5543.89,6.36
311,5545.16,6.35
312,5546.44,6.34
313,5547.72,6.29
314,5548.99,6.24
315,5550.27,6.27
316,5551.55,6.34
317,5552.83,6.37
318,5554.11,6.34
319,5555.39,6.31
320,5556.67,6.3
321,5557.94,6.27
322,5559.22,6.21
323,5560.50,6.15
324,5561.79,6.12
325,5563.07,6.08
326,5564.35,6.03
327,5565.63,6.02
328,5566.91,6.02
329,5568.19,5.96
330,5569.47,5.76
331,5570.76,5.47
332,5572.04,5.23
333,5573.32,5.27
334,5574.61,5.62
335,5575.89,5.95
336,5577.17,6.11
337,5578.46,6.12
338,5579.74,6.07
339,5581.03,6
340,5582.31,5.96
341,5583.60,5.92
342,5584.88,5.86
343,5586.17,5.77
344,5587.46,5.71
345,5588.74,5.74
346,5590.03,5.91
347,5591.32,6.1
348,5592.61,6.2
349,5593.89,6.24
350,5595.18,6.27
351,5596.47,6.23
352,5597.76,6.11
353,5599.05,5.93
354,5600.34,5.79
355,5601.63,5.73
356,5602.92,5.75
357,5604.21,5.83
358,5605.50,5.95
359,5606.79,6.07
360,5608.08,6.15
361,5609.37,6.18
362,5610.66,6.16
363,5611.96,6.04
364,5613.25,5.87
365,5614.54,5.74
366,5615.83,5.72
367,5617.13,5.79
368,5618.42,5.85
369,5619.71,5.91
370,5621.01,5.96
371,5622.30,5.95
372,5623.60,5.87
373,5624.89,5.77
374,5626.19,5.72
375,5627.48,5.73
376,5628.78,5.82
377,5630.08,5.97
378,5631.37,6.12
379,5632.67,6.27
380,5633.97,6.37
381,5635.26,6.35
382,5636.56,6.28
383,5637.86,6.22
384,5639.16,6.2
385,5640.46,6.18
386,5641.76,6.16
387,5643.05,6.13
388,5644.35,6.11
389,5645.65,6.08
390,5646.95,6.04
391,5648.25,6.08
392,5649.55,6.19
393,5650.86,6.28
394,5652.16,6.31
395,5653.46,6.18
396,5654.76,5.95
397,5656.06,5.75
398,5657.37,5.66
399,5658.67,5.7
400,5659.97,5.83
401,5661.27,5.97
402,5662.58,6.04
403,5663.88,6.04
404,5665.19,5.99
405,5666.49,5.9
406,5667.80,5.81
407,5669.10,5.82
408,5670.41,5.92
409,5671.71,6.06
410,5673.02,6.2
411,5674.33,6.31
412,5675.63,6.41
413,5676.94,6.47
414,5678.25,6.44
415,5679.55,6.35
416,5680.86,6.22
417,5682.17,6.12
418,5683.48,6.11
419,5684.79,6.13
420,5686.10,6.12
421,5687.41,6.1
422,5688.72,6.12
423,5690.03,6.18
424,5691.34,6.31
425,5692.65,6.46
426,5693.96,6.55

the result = 5.43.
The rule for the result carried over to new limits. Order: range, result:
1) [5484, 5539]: 5.94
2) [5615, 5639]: 5.98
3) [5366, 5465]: 5.92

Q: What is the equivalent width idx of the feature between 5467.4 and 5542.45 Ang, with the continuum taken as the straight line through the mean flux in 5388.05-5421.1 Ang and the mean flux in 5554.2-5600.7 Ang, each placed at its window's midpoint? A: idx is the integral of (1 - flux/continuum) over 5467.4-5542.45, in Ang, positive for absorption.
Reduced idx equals -0.15 Ang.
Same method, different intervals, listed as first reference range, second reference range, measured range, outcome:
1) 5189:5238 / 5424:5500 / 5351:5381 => -0.80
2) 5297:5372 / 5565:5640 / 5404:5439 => 0.71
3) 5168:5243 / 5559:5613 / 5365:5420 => -2.56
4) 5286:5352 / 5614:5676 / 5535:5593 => -0.35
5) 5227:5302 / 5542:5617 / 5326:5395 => -2.19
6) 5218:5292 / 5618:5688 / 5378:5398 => -1.57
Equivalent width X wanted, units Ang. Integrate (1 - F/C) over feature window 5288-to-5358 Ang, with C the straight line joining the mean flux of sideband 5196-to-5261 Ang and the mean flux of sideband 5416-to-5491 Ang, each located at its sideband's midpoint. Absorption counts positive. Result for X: -2.7 Ang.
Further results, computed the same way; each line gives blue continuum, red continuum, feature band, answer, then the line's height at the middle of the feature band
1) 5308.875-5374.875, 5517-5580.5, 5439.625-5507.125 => 0.5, 5.99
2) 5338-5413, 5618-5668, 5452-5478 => 0.5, 5.97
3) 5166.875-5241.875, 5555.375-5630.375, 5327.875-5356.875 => -1.3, 5.59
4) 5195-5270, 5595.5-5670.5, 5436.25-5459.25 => -1.0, 5.79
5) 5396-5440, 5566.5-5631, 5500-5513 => 0.2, 5.85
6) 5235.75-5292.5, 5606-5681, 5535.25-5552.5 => -0.8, 5.93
